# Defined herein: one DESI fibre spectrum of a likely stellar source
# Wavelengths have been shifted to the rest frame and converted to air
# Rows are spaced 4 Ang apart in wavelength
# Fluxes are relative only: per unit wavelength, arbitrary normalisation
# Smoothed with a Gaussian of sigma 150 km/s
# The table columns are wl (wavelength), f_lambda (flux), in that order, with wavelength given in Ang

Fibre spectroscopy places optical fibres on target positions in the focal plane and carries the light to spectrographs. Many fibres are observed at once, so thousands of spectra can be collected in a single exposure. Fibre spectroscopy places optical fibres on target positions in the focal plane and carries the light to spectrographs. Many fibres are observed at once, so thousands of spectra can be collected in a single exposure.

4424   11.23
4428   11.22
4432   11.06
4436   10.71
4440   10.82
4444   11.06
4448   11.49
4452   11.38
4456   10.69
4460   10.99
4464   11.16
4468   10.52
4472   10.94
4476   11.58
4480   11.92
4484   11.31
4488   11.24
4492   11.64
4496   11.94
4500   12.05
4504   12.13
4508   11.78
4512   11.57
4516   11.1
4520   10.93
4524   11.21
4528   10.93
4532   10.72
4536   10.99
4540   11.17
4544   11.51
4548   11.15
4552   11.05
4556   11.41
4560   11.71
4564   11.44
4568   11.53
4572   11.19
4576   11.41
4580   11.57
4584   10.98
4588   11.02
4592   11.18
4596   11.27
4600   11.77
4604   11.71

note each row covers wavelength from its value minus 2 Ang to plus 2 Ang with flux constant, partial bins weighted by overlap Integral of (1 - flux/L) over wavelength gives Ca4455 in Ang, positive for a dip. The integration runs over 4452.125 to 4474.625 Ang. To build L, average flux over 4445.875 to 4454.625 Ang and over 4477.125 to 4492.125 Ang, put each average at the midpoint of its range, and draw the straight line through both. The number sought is 1.0 Ang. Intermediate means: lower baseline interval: 11.4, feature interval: 10.9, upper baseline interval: 11.5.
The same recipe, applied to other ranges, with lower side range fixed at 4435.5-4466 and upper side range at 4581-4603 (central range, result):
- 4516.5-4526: 0.1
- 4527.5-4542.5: 0.3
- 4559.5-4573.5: -0.3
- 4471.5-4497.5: -1.0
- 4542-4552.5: -0.1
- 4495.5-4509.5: -1.1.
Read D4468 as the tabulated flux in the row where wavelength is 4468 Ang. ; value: 10.52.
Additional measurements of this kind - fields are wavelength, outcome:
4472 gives 10.94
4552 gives 11.05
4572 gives 11.19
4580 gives 11.57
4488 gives 11.24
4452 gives 11.38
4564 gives 11.44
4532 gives 10.72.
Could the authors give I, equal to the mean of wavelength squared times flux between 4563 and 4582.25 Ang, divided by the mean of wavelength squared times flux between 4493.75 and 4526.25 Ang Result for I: 1.0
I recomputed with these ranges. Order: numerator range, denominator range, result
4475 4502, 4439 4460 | 1.07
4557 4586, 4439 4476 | 1.09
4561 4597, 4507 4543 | 1.04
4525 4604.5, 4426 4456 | 1.08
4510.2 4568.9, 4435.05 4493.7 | 1.04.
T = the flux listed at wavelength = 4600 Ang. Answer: 11.77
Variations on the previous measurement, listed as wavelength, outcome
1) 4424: 11.23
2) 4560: 11.71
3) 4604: 11.71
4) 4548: 11.15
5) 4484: 11.31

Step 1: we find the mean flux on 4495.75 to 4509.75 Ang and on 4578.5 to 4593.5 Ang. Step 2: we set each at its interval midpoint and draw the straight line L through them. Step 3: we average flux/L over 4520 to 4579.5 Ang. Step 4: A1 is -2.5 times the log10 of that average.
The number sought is 0.03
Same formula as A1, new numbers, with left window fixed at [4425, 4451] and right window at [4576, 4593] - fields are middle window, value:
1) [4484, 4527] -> -0.038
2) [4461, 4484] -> -0.011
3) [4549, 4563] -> -0.018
